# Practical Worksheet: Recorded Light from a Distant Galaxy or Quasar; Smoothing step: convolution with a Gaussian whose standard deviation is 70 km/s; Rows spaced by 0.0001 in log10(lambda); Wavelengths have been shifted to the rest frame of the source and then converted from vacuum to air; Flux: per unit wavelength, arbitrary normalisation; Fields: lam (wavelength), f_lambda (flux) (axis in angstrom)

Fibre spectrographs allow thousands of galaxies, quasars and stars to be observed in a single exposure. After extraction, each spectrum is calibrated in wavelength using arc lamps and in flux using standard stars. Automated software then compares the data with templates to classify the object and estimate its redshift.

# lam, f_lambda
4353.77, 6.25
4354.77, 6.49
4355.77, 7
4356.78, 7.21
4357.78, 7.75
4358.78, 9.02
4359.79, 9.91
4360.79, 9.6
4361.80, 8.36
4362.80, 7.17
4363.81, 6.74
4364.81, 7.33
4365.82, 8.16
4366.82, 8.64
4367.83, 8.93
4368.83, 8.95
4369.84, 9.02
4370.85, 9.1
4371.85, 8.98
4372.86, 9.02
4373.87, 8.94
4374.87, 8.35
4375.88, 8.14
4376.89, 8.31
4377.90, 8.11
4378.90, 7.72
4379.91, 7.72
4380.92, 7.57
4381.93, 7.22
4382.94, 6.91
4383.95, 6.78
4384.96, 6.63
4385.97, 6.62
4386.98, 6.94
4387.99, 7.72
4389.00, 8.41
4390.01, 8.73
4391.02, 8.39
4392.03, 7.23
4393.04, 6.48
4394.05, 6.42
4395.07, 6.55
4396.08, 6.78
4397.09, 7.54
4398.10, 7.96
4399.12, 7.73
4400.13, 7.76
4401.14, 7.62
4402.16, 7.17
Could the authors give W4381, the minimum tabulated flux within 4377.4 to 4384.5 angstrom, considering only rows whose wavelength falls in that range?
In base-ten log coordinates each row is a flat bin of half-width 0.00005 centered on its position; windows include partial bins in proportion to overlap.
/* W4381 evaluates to 6.78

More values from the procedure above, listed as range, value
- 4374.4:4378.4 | 8.11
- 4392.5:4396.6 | 6.42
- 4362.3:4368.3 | 6.74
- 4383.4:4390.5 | 6.62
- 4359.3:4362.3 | 8.36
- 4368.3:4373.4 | 8.95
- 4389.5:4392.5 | 7.23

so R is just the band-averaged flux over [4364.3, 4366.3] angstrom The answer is 7.73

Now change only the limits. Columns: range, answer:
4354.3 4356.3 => 6.74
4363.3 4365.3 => 7.03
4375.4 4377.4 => 8.21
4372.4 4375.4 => 8.77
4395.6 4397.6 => 7.19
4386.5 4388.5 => 7.34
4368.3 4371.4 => 9.04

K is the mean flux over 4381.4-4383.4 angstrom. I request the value 7.07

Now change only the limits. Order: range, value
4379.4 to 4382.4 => 7.5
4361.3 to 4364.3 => 7.42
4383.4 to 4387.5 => 6.75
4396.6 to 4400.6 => 7.75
